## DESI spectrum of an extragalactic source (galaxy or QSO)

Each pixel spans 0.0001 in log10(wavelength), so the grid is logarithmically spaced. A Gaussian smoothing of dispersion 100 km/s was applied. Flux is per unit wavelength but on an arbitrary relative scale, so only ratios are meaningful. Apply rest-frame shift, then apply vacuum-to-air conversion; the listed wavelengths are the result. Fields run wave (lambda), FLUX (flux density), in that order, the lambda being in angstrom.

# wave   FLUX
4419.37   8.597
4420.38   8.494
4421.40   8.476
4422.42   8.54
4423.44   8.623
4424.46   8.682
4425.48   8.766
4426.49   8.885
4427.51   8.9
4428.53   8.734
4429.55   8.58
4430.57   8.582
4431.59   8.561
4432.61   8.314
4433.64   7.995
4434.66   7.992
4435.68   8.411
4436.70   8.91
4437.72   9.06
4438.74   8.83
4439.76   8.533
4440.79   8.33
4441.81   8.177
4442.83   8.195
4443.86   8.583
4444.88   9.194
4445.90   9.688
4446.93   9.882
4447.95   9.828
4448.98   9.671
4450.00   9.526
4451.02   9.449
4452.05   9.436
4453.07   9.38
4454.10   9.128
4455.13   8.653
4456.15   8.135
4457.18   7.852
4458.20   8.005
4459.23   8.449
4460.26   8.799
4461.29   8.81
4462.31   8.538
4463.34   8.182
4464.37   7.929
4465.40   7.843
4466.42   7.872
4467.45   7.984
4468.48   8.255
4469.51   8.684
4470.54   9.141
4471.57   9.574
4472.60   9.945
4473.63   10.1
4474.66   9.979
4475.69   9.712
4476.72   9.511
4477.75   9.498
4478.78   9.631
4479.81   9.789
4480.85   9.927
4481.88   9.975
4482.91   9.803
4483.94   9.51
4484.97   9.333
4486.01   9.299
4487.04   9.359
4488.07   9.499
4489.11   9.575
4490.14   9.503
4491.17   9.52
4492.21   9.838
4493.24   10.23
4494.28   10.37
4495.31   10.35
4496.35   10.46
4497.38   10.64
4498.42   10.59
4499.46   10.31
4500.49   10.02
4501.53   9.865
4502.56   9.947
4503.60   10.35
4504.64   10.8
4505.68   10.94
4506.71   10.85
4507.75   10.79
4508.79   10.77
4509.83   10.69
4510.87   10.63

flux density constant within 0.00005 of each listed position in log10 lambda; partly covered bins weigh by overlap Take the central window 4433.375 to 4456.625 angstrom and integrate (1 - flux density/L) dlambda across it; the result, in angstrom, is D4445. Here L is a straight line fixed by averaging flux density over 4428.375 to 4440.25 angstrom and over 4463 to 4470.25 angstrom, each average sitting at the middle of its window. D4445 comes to -1.4 angstrom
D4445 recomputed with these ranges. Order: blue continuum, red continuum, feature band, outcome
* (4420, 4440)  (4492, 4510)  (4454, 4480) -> 2.0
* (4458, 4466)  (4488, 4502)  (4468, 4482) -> -0.8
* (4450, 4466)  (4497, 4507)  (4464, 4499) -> 0.2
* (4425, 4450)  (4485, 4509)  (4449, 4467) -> 1.2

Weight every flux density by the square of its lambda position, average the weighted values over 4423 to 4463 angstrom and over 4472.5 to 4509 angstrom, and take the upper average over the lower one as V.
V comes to 1.2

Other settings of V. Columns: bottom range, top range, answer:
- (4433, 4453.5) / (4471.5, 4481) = 1.11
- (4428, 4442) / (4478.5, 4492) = 1.15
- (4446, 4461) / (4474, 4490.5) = 1.08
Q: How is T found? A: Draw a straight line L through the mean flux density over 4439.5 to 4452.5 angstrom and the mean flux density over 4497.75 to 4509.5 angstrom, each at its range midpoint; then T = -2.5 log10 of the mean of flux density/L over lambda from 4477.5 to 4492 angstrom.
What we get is 0.05 mag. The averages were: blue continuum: 9.12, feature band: 9.59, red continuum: 10.5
